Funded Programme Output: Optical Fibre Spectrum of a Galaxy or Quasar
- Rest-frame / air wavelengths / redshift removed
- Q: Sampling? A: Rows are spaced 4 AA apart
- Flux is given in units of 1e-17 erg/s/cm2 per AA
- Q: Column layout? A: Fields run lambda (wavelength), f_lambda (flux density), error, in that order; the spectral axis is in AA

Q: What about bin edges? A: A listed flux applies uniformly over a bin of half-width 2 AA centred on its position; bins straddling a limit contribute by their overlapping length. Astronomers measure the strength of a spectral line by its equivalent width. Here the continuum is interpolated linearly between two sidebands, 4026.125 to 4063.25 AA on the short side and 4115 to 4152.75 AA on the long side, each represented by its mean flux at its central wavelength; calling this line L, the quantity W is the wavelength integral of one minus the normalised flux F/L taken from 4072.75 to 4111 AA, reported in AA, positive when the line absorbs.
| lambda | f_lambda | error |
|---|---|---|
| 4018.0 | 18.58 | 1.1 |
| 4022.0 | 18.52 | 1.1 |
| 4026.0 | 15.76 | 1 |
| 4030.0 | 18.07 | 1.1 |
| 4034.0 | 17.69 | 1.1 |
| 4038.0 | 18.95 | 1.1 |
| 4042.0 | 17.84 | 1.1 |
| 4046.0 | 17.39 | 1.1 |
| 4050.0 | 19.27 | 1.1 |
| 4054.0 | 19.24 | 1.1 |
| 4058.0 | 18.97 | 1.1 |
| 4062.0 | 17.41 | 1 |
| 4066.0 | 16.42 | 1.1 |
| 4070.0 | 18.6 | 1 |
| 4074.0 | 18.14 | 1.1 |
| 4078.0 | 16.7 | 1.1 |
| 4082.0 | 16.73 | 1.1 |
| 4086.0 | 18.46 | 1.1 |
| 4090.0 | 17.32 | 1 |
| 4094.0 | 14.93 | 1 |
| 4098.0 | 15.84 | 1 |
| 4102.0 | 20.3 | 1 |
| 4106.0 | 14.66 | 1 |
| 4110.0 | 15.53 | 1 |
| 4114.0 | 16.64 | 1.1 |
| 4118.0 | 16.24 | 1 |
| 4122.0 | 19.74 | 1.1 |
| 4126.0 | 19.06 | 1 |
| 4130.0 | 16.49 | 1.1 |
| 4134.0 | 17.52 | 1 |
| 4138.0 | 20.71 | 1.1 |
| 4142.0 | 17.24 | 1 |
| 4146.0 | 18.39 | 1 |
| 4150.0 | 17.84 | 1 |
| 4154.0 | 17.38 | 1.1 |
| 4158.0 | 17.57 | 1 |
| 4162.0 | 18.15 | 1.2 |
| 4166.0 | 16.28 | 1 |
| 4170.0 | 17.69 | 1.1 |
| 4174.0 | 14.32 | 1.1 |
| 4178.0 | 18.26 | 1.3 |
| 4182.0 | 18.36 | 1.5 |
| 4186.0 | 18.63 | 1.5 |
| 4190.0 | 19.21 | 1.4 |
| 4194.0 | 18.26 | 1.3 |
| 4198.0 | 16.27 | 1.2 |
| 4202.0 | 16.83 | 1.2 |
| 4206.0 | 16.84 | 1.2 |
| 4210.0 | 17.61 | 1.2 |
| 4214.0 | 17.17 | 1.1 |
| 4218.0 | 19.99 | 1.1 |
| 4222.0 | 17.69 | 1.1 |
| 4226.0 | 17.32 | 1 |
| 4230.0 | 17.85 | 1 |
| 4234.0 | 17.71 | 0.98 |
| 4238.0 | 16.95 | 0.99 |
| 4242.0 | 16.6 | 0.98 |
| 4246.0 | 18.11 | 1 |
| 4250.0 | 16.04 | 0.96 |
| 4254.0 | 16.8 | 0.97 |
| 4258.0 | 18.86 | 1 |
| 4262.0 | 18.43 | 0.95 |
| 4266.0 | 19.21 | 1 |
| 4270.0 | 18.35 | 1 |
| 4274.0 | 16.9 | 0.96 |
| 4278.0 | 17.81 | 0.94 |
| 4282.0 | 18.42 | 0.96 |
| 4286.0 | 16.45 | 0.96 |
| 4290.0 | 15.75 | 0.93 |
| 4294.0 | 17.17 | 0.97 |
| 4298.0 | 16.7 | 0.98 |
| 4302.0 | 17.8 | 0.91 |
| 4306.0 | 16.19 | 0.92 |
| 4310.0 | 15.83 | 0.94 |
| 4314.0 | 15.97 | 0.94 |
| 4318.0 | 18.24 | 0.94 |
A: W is 2.7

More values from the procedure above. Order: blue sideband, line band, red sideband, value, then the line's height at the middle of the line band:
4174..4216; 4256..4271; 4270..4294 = -1.3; 17.3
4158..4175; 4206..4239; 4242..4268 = -0.6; 17.5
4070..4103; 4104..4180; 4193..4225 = 0.2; 17.4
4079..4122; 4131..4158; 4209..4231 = -1.3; 17.2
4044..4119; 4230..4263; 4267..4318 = -0.6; 17.1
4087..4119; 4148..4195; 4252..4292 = -1.8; 17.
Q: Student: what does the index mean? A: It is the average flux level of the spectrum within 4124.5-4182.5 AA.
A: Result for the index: 17.7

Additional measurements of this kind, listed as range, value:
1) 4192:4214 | 17.2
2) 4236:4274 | 17.7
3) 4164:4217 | 17.4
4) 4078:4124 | 16.9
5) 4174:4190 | 18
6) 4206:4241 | 17.7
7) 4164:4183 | 16.9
